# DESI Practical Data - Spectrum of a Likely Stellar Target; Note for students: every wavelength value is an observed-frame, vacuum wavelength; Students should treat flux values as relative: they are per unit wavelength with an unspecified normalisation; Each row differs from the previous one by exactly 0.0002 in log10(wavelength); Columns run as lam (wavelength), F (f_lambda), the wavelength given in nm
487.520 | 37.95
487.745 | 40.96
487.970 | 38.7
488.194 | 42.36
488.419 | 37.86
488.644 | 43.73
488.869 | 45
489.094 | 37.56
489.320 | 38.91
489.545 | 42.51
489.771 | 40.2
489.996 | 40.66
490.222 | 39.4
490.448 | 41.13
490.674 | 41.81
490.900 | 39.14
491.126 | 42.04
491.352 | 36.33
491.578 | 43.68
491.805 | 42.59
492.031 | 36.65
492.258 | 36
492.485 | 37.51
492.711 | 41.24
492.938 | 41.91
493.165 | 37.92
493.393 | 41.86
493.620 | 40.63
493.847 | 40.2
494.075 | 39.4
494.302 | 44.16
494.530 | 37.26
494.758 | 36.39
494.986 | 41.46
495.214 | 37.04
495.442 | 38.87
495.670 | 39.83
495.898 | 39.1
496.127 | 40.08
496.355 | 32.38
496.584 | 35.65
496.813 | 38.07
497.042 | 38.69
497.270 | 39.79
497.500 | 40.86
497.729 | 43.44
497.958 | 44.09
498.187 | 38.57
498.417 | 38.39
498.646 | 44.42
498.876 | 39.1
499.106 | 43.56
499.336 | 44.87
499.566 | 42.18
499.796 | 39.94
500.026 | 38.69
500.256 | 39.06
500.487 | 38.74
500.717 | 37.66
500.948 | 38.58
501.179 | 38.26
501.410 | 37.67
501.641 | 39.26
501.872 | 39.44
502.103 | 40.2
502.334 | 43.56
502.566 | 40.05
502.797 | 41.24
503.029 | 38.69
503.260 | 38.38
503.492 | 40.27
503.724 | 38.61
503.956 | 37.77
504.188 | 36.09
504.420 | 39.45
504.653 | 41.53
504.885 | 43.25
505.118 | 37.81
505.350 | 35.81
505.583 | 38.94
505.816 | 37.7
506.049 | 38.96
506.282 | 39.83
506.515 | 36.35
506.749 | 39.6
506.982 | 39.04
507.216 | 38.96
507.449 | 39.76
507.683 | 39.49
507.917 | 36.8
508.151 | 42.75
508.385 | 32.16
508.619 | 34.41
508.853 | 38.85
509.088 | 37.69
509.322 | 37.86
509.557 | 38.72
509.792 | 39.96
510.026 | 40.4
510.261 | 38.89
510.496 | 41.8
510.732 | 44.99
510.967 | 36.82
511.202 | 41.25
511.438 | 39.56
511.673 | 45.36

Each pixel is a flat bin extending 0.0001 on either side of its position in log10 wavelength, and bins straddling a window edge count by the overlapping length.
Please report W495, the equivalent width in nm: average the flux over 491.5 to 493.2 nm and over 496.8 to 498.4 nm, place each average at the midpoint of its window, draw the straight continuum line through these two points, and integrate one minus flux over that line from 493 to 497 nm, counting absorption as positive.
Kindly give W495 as 0.123 nm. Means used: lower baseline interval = 39.7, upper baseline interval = 40.5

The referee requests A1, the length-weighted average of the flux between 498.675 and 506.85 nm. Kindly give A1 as 39.5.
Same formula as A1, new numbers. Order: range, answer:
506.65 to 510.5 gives 38.6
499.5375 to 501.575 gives 38.8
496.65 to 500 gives 41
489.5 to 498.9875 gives 39.8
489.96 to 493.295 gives 39.9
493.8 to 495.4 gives 39.3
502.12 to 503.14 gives 40.8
